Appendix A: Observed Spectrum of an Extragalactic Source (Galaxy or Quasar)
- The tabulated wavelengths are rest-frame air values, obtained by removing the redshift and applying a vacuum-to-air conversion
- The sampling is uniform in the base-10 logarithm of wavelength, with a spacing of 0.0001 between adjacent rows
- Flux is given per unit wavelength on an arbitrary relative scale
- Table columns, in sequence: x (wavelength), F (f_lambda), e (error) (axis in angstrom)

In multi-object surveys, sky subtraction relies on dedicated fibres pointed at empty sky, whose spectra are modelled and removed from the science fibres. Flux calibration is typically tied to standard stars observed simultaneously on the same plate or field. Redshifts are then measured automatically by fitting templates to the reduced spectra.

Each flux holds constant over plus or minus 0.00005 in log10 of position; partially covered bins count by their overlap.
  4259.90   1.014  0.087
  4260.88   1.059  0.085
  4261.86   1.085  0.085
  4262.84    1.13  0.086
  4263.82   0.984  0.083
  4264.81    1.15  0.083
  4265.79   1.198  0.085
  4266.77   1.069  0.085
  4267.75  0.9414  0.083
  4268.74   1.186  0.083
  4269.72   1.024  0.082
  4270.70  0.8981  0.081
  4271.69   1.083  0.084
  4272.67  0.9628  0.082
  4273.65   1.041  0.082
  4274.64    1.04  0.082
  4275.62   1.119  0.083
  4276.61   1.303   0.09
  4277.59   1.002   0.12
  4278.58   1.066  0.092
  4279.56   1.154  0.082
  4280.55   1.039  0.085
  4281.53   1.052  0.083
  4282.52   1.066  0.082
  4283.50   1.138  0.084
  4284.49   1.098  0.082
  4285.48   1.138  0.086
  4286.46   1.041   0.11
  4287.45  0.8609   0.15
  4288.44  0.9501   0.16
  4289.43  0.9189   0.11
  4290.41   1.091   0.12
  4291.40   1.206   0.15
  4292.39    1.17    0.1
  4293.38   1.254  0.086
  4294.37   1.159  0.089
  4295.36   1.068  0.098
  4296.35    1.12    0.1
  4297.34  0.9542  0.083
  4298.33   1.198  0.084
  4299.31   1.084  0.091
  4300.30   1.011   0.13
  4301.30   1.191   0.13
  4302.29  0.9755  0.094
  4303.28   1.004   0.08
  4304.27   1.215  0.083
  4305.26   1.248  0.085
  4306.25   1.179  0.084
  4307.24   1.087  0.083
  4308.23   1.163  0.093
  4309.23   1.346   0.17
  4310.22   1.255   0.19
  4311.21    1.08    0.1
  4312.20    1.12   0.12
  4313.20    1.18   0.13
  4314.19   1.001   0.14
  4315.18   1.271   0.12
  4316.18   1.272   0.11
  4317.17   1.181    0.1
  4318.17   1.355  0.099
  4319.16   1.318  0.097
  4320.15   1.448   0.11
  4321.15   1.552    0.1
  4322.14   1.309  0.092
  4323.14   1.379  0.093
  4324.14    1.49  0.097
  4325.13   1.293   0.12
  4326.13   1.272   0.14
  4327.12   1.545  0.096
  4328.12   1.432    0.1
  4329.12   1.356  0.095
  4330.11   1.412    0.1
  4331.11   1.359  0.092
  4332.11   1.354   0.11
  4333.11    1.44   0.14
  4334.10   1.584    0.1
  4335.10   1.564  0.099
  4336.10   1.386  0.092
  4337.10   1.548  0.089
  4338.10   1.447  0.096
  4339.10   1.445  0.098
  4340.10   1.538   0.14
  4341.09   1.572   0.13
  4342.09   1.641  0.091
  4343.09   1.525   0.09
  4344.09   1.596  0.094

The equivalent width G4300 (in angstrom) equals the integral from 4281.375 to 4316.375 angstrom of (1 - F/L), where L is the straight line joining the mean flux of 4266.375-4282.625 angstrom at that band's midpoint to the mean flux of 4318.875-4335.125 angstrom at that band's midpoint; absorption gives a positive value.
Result 3.1 angstrom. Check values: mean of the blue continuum 1.06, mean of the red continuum 1.42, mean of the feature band 1.11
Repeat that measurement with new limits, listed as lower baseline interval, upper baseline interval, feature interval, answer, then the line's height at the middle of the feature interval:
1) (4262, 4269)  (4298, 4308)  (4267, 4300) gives 0.9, 1.1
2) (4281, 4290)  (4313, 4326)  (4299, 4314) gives 0.8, 1.21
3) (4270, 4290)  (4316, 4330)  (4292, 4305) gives 0.9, 1.19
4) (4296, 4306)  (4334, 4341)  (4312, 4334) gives 0.0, 1.34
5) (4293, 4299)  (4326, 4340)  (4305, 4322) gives 0.5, 1.28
